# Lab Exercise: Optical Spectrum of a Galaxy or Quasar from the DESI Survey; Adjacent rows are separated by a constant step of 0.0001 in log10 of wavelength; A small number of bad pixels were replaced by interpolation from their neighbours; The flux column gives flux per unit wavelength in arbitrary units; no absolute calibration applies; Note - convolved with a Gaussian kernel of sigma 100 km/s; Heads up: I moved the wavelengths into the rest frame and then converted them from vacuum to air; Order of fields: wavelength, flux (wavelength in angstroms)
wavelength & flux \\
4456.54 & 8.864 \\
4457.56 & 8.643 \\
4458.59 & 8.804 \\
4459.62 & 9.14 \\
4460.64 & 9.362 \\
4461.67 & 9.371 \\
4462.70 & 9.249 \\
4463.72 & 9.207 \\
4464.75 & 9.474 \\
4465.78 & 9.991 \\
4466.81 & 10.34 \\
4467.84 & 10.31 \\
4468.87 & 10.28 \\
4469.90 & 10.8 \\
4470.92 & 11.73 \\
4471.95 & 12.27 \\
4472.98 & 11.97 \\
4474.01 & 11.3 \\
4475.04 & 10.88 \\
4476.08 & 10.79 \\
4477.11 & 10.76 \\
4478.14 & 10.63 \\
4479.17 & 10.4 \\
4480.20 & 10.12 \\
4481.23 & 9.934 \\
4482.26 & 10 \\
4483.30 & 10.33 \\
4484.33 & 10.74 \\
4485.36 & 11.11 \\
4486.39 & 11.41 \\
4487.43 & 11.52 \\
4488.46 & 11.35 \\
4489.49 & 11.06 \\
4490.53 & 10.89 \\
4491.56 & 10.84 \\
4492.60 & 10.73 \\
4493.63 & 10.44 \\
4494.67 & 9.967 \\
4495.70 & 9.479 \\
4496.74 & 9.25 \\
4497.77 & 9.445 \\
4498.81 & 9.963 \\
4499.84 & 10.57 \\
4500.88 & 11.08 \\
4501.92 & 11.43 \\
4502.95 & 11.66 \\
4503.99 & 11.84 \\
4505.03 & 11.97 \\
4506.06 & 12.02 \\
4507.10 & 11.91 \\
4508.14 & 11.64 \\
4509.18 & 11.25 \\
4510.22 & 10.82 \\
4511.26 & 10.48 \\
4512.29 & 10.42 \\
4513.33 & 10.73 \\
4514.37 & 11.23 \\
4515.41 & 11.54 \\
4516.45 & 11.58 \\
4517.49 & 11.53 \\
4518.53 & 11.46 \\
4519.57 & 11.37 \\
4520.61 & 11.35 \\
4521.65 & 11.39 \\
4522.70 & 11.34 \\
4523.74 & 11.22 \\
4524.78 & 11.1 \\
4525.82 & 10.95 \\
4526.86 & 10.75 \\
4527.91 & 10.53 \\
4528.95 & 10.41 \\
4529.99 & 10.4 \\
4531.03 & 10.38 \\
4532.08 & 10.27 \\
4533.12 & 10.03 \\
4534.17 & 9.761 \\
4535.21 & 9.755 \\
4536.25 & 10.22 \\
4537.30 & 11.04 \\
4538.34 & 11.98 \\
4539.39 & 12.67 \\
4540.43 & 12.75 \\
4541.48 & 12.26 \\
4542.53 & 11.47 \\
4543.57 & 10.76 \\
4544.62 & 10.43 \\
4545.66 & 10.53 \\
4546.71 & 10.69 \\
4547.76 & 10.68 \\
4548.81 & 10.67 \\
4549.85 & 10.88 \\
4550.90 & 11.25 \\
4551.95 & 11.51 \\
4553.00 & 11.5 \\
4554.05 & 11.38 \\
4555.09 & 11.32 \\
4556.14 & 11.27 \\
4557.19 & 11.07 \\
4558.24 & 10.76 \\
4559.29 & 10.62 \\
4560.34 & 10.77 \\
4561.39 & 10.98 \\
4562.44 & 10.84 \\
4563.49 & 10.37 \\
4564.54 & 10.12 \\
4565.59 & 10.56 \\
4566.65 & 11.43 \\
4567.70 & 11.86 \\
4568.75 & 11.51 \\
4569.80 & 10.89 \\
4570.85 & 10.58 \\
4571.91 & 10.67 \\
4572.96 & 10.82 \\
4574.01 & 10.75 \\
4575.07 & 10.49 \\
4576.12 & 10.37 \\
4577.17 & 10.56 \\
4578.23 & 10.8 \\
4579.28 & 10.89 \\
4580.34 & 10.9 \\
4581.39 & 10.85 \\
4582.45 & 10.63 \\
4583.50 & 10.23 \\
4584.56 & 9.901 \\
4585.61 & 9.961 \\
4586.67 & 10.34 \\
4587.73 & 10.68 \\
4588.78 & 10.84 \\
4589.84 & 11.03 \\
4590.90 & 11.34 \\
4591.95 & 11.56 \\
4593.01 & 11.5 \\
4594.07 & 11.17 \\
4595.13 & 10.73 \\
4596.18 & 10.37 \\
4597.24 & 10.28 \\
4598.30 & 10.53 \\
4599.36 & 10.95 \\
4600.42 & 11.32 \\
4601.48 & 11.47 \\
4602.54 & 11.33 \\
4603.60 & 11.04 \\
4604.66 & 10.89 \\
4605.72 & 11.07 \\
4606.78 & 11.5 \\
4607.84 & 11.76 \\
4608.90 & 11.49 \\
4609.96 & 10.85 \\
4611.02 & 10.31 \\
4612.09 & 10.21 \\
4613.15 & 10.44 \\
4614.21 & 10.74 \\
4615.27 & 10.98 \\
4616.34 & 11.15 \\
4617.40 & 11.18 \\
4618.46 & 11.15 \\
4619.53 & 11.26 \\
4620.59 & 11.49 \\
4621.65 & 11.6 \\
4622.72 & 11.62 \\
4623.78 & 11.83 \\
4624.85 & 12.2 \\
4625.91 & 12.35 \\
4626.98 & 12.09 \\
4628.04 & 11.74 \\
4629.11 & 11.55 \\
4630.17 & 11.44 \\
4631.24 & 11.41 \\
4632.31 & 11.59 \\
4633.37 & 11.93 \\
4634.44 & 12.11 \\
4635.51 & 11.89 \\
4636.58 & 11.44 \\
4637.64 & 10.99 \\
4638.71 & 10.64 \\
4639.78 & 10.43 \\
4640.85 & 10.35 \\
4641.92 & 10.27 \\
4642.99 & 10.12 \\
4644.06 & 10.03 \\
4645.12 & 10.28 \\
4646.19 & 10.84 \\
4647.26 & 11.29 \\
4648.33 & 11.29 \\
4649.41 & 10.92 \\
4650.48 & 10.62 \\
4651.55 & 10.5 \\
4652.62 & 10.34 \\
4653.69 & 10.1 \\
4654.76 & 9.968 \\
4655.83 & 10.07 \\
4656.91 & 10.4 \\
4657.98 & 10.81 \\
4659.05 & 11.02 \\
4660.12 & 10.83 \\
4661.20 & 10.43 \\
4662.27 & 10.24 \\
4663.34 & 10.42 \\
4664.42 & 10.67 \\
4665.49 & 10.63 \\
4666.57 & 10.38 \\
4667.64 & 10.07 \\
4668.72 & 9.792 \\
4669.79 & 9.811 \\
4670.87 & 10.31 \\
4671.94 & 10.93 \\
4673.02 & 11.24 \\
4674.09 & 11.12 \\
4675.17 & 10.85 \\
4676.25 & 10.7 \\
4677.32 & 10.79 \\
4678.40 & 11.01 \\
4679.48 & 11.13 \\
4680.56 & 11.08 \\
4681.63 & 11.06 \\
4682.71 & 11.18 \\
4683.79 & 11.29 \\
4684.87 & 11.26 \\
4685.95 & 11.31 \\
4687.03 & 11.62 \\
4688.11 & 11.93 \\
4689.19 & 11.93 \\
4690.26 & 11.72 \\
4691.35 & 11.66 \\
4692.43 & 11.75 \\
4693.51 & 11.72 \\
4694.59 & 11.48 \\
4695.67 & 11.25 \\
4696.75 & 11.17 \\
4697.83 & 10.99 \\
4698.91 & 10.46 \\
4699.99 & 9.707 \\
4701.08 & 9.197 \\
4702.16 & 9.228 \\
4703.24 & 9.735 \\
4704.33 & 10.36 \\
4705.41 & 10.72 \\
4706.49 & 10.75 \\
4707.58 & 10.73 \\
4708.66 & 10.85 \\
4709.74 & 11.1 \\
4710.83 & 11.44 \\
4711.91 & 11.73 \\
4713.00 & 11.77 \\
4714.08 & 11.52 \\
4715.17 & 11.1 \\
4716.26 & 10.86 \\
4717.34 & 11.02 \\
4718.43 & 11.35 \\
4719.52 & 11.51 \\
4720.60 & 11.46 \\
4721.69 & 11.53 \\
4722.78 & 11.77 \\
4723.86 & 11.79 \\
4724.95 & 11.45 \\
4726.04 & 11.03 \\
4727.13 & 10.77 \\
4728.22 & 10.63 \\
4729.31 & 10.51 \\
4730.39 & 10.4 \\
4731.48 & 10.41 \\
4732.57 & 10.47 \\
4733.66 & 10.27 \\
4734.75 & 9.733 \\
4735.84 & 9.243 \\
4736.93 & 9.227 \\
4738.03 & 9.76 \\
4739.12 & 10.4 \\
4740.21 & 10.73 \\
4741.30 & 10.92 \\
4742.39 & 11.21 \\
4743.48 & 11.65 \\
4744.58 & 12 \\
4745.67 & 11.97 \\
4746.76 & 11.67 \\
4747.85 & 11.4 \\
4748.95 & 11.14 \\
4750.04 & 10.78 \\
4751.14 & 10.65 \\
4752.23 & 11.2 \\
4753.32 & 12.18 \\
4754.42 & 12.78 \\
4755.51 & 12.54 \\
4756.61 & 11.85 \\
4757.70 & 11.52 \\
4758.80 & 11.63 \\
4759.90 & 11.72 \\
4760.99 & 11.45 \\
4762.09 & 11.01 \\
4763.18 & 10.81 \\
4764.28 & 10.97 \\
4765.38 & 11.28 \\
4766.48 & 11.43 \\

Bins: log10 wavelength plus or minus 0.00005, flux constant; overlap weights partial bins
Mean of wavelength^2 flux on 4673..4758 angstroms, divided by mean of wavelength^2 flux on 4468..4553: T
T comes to 1.1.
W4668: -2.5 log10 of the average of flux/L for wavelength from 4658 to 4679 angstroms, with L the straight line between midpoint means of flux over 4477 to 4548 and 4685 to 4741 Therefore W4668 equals 0.030 mag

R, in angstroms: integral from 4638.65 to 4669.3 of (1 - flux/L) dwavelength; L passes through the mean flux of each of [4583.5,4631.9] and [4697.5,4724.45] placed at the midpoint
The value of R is 1.54 angstroms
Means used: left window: 11.1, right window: 10.9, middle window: 10.5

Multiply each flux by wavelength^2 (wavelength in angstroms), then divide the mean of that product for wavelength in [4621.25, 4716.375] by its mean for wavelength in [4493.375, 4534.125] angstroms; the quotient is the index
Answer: 1.08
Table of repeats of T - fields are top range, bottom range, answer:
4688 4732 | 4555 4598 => 1.08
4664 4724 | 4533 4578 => 1.07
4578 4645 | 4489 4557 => 1.05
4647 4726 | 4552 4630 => 1.03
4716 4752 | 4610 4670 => 1.04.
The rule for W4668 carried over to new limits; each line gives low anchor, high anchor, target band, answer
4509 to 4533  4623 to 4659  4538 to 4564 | -0.02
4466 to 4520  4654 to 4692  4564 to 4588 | 0.02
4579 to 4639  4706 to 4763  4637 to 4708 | 0.04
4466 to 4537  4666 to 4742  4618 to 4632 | -0.08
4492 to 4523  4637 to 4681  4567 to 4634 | -0.03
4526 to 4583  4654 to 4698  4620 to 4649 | -0.04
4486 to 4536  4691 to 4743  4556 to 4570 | -0.01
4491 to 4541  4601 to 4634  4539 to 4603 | 0.02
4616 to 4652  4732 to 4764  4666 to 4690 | 0.02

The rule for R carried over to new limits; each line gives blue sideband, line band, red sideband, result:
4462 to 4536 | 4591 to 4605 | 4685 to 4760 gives -0.15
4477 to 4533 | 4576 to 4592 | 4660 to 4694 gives 0.37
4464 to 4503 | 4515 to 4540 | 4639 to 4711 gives -0.70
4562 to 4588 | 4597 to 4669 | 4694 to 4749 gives -1.44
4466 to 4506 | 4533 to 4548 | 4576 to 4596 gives -0.37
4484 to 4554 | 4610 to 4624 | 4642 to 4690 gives -0.29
